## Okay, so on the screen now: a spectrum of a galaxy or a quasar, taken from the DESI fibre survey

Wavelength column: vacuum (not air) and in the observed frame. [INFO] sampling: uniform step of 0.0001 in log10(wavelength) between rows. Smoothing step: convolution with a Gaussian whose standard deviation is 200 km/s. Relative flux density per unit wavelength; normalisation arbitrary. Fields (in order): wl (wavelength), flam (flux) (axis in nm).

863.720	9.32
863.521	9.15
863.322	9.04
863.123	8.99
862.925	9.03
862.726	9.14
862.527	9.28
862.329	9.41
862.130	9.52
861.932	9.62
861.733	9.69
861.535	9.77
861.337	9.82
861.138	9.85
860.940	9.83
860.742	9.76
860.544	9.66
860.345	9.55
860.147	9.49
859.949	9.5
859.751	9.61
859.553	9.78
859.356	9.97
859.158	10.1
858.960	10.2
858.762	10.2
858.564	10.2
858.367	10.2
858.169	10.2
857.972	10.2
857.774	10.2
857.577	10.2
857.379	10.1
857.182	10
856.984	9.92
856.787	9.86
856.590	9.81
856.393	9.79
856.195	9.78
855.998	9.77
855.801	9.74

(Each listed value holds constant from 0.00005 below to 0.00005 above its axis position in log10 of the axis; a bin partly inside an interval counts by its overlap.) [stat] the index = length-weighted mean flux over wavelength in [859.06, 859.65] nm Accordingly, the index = 9.96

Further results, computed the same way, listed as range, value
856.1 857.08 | 9.83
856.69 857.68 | 10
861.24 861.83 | 9.77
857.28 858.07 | 10.2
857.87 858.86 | 10.2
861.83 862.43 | 9.52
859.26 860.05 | 9.72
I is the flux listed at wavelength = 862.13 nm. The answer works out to 9.52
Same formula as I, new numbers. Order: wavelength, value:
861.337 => 9.82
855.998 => 9.77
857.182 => 10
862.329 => 9.41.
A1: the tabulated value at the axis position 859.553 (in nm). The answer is 9.78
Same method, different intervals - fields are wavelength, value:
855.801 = 9.74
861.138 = 9.85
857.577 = 10.2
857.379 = 10.1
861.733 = 9.69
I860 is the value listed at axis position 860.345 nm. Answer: 9.55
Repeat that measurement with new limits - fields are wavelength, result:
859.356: 9.97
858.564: 10.2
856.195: 9.78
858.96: 10.2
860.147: 9.49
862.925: 9.03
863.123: 8.99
